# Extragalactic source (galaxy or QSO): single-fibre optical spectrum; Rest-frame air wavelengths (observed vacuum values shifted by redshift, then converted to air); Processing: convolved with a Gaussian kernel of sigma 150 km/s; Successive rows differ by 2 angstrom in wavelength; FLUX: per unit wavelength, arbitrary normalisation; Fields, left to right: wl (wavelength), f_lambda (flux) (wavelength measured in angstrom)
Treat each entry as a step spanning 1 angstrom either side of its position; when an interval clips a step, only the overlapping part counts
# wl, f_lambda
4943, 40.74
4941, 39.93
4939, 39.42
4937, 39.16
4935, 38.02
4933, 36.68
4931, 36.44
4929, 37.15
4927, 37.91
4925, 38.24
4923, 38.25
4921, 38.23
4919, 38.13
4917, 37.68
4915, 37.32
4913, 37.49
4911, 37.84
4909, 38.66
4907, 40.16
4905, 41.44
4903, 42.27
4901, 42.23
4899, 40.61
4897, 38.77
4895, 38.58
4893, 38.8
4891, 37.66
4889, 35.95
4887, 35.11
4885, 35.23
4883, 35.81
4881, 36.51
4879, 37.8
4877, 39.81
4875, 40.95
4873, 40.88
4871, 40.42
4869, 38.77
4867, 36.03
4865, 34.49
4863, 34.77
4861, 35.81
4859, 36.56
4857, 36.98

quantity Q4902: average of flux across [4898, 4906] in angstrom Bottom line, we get 41.6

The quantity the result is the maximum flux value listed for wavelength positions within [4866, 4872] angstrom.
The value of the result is 40.42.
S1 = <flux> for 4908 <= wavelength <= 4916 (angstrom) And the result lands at 37.8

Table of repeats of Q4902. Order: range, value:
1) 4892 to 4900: 39.2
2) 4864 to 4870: 36.4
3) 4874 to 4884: 38.2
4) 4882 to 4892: 36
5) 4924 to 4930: 37.8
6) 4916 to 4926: 38.1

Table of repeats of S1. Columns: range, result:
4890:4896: 38.3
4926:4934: 37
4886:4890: 35.5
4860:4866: 35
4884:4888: 35.2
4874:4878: 40.4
